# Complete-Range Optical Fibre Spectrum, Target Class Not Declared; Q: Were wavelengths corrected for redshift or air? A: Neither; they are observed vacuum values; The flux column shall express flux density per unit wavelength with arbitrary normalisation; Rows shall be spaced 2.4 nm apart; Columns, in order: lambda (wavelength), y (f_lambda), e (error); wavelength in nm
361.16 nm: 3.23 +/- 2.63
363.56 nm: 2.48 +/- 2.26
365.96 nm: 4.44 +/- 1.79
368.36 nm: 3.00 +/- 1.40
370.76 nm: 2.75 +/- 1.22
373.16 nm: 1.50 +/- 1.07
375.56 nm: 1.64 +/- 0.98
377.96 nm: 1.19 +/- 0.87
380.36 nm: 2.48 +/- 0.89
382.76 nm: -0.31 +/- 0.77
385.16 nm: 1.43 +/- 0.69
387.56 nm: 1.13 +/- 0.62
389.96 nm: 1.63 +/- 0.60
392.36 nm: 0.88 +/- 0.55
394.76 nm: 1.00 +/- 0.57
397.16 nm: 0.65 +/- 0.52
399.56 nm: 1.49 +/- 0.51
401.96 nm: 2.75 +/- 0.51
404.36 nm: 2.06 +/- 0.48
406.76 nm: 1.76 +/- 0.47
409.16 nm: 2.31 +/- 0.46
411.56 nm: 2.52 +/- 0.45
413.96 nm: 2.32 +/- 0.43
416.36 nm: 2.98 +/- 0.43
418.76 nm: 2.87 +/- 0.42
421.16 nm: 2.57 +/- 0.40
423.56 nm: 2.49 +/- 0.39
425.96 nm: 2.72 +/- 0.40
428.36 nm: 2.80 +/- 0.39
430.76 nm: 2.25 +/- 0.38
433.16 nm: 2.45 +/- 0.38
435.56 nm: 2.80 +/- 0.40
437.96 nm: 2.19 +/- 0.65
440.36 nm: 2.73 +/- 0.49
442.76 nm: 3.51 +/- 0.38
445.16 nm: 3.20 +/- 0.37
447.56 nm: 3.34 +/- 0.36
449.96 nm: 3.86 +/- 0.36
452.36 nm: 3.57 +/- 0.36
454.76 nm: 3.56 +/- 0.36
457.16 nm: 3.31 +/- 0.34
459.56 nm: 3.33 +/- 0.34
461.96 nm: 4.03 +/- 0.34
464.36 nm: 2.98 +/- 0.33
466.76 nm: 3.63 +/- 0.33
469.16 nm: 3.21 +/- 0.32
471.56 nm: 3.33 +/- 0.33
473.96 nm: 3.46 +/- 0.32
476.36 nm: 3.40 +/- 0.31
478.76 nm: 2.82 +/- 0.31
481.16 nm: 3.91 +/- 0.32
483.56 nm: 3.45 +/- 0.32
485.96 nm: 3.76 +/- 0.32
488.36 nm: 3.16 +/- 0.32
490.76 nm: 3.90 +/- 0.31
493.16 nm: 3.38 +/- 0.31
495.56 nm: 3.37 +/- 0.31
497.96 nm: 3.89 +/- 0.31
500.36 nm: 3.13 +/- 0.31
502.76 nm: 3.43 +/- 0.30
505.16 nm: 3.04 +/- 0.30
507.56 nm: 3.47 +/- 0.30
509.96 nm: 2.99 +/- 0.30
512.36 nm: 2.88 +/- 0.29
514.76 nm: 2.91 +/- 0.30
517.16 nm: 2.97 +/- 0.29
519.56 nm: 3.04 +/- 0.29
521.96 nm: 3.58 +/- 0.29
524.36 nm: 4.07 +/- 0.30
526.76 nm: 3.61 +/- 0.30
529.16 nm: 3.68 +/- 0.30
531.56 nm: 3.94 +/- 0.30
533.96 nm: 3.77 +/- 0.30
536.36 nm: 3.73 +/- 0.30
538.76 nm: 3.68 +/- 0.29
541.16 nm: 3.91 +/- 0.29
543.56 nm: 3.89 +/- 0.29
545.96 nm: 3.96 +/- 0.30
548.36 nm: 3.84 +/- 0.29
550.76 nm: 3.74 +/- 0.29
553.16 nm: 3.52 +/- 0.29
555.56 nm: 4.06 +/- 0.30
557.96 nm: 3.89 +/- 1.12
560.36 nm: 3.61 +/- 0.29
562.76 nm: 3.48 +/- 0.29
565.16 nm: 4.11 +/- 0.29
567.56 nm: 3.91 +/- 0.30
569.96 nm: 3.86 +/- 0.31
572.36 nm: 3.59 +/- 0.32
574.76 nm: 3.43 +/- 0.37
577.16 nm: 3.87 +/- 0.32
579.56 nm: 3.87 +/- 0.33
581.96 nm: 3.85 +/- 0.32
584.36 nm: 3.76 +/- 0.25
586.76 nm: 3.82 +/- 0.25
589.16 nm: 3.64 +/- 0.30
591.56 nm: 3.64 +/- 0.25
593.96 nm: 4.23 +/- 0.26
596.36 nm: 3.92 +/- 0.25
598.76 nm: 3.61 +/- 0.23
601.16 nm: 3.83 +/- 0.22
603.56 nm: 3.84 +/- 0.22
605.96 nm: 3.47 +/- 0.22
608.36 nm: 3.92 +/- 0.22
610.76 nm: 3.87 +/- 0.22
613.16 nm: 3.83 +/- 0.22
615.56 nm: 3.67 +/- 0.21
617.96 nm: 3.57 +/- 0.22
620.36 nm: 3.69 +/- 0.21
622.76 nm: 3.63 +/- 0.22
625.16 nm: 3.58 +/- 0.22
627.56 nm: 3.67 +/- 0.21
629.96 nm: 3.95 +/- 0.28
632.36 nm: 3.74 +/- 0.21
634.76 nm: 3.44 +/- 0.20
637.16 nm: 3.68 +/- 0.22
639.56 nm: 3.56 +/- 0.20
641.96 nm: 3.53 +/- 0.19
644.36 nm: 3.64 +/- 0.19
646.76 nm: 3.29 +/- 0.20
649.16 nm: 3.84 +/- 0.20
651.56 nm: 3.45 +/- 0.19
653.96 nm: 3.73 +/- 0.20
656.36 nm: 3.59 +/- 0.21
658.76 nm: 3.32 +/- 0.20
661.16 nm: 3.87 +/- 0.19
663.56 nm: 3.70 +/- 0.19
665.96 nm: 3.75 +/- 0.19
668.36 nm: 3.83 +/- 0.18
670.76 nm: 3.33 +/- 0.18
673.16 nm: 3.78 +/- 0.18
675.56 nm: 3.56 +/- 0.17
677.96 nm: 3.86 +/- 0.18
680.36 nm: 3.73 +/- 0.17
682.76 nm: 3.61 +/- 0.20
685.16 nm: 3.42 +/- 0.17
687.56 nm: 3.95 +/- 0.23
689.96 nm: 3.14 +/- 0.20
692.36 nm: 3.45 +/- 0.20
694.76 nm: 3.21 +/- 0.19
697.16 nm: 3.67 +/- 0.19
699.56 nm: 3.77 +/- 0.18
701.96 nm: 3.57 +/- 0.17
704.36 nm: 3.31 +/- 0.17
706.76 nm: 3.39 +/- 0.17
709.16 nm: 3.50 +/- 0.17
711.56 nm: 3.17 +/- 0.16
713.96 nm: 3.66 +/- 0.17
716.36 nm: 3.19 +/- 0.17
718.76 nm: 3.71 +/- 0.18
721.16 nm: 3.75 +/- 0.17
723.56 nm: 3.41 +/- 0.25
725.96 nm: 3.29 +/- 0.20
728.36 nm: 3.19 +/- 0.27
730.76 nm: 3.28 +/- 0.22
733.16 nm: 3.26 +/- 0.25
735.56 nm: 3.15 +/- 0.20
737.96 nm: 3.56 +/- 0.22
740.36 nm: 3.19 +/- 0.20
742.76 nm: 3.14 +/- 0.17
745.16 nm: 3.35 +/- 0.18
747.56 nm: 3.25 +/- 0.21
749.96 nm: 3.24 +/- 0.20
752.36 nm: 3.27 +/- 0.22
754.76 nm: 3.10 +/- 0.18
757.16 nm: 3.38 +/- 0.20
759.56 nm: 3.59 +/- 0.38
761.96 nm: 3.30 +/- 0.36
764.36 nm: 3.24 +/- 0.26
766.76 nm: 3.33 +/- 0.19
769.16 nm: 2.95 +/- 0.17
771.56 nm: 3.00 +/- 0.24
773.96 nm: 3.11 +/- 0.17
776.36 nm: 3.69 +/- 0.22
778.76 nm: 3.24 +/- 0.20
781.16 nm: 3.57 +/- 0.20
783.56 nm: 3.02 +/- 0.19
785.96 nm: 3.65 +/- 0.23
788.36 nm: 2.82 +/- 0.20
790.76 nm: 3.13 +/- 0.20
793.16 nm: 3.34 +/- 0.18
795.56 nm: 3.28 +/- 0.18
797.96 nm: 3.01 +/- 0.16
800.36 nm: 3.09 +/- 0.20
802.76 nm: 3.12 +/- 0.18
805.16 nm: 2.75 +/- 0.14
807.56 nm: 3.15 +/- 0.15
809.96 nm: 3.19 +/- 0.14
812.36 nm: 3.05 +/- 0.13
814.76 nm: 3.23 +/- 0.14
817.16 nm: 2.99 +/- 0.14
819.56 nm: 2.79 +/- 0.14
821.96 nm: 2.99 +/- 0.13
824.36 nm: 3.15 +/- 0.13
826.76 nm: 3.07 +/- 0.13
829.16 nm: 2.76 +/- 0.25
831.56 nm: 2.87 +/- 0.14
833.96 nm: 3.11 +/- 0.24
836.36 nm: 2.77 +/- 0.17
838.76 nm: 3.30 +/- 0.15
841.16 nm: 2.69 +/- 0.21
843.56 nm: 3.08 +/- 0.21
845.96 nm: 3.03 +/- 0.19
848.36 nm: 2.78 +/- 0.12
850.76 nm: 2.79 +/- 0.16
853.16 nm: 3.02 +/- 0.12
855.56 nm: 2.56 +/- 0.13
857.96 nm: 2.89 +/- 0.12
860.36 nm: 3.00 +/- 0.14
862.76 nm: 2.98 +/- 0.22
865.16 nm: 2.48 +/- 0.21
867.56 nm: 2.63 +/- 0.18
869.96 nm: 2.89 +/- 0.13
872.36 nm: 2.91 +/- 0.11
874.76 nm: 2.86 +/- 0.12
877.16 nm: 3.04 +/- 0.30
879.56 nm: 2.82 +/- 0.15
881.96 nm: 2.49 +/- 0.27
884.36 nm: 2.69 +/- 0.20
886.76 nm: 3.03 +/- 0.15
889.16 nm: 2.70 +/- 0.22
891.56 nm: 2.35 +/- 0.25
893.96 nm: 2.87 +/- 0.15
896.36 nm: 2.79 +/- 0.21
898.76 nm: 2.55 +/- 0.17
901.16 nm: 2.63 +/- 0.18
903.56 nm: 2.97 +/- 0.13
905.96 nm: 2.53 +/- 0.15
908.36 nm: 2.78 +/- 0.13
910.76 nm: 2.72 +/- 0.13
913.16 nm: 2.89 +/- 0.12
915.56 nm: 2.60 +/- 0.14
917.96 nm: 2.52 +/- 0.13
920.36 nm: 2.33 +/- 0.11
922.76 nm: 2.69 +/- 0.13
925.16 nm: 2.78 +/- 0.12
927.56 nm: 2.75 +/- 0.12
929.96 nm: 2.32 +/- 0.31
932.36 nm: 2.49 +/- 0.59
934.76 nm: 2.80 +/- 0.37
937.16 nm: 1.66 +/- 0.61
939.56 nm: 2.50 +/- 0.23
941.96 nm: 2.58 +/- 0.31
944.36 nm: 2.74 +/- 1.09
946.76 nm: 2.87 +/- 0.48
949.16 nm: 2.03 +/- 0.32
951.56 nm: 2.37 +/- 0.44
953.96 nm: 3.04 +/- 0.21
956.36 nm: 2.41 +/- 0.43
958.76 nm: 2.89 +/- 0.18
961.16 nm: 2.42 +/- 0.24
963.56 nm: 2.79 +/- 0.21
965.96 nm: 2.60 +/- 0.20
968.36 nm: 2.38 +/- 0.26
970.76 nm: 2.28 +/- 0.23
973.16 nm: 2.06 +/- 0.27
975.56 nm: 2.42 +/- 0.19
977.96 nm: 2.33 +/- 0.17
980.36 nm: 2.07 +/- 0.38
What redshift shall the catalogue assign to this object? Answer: 0.00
